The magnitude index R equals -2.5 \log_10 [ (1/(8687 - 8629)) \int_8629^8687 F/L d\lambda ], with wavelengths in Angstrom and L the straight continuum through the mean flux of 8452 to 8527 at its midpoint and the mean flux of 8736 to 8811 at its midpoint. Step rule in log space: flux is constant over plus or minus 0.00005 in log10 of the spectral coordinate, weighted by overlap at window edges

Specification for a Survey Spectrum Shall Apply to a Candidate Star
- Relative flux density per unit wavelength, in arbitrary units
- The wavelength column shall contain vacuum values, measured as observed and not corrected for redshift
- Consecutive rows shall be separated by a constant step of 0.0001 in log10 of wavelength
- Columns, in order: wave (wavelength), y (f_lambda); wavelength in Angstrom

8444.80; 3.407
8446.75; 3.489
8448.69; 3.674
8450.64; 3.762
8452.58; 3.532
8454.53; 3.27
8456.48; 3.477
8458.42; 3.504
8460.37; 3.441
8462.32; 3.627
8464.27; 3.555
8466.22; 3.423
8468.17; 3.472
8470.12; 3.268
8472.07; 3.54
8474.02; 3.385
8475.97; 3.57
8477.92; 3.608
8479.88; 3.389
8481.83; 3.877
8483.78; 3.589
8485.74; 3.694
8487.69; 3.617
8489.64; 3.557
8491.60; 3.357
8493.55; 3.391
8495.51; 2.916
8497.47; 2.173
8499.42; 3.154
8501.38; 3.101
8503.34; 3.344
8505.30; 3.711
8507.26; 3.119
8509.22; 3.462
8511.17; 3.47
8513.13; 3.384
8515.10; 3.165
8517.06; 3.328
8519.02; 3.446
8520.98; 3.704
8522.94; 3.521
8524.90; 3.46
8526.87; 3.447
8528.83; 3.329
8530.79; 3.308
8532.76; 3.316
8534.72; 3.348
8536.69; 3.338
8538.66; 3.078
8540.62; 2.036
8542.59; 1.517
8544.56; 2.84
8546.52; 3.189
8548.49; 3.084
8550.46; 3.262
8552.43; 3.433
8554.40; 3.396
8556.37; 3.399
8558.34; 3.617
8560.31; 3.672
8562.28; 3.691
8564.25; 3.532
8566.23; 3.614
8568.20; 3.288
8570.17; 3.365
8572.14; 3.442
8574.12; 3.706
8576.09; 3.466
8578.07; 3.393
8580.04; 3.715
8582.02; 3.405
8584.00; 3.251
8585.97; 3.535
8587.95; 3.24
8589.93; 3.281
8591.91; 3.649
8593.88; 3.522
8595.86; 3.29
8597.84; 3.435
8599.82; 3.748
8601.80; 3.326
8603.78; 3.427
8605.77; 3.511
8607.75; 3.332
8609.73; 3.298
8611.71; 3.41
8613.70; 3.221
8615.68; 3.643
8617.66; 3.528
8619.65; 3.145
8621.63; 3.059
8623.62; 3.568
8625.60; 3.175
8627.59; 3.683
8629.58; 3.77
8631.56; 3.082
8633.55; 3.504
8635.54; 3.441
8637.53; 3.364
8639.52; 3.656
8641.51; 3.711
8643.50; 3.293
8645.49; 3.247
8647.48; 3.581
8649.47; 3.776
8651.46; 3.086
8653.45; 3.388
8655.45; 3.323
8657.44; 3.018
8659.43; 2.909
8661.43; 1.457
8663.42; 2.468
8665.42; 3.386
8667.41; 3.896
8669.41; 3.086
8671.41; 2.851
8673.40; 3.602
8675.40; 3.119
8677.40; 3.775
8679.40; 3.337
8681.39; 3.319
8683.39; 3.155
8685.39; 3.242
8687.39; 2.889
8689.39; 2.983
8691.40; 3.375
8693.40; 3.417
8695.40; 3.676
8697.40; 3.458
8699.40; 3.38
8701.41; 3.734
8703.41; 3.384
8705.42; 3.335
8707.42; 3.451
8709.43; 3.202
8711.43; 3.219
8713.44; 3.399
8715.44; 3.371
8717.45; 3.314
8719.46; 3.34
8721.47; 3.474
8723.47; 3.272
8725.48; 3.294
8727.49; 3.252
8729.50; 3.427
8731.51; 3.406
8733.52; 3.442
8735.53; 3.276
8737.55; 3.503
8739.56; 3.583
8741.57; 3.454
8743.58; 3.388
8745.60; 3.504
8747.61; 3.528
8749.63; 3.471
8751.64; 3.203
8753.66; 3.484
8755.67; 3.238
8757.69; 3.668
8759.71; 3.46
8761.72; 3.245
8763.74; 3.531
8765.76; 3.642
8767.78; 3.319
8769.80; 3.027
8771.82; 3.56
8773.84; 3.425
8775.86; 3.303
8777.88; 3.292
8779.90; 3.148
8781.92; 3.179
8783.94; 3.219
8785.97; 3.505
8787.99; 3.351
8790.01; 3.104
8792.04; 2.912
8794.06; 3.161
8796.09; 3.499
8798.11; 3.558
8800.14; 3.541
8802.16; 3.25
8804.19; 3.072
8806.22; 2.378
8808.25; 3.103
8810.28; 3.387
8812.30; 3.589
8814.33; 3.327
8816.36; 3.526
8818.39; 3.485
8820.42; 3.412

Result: 0.03 mag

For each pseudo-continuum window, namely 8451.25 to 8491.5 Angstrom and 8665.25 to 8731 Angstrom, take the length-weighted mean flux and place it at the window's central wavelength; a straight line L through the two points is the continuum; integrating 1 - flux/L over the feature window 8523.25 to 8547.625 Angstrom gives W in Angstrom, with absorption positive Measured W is 3.1 Angstrom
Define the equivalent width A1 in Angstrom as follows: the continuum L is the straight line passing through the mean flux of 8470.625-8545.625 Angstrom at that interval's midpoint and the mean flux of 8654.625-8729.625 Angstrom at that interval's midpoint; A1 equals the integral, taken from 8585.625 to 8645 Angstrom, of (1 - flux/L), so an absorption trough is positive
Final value -3.0 Angstrom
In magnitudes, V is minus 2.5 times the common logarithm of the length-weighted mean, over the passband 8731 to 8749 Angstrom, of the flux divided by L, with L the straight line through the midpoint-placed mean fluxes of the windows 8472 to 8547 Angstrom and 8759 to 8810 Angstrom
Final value -0.06 mag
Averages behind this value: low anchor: 3.27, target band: 3.45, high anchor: 3.27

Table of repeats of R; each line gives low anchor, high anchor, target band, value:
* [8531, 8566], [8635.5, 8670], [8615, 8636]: -0.07 mag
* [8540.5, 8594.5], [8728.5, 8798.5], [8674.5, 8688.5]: 0.03 mag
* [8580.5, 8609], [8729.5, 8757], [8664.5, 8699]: 0.03 mag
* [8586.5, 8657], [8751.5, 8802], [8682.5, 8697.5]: 0.04 mag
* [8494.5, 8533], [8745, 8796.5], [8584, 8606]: -0.04 mag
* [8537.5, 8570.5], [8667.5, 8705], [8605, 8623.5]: -0.04 mag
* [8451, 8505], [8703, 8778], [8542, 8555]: 0.14 mag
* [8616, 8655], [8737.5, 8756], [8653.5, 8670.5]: 0.16 mag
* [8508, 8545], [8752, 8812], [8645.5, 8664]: 0.08 mag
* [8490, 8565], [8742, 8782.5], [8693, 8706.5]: -0.05 mag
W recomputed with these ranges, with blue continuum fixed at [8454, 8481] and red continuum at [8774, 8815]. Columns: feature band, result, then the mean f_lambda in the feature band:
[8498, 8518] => 0.8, 3.3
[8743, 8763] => -0.9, 3.42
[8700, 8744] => -1.2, 3.39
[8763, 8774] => -0.5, 3.41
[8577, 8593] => -0.2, 3.43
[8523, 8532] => 0.1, 3.4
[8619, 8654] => -0.7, 3.42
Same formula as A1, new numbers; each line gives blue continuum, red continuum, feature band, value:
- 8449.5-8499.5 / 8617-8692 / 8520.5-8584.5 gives 1.1 Angstrom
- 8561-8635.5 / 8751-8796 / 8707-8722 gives 0.1 Angstrom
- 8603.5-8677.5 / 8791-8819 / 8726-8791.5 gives -2.0 Angstrom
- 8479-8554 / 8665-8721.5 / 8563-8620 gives -2.6 Angstrom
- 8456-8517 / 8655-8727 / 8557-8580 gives -1.3 Angstrom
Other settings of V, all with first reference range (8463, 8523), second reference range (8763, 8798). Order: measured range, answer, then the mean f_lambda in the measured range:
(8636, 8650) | -0.05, 3.51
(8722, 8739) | -0.01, 3.37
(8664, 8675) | 0.01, 3.32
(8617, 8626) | 0.02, 3.29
